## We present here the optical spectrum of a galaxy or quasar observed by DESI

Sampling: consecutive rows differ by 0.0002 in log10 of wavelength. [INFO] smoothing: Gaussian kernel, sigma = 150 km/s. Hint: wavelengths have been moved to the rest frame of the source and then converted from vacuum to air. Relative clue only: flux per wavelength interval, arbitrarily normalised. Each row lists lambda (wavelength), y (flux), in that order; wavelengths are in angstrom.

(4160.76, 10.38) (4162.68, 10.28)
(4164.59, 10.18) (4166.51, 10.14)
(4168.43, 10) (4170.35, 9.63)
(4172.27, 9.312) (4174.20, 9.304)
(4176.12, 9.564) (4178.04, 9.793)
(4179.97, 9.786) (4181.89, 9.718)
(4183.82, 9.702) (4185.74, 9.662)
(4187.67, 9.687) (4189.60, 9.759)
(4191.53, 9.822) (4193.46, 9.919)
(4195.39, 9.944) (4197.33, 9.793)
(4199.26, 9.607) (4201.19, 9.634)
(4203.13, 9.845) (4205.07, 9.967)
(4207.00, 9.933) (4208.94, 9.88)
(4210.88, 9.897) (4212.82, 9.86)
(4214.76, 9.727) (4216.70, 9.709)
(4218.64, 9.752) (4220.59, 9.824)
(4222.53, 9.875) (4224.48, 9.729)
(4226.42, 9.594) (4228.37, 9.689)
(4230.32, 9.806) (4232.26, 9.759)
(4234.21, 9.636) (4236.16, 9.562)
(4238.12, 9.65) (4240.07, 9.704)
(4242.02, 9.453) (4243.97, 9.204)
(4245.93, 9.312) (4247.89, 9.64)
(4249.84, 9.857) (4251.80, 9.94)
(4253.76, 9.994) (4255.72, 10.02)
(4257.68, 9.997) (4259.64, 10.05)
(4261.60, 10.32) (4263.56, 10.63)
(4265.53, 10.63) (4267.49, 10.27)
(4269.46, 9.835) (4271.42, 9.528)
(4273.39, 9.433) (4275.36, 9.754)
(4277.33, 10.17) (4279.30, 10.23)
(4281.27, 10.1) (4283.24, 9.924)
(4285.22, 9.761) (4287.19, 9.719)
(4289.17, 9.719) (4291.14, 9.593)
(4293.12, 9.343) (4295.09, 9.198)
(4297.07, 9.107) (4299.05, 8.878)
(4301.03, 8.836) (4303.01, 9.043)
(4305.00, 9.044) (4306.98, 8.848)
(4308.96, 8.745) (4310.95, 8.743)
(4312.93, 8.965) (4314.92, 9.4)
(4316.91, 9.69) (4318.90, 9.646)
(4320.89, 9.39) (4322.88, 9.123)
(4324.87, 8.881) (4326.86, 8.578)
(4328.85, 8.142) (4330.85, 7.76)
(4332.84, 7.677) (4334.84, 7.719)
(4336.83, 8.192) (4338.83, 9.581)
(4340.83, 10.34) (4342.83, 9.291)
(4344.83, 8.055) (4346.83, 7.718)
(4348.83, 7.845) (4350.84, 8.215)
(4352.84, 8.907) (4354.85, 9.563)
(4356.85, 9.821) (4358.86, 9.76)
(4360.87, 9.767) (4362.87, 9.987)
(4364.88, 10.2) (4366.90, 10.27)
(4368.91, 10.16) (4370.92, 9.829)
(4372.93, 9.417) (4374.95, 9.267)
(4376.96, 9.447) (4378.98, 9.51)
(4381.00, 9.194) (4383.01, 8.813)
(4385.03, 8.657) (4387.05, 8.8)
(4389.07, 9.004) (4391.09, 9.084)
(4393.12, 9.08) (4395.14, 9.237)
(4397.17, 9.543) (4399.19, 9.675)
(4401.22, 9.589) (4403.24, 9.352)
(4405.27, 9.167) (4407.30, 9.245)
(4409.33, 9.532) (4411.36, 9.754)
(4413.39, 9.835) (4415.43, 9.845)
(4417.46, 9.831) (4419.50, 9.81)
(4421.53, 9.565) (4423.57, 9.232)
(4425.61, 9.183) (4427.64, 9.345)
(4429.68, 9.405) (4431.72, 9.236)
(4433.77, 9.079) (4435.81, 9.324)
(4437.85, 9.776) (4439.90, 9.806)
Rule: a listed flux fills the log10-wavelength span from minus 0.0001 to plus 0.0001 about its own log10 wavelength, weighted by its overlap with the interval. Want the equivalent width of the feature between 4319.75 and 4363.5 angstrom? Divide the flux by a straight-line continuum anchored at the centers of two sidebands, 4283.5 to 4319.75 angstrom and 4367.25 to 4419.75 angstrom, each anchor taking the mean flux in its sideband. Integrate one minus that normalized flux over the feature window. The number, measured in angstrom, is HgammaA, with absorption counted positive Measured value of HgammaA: 2.3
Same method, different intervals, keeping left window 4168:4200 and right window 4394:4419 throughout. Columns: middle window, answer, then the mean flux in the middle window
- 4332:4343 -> 0.94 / 8.78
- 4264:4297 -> -0.62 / 9.82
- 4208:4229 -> -0.21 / 9.78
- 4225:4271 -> -0.89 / 9.85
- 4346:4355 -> 1.16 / 8.35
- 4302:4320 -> 0.92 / 9.12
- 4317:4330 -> 0.83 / 9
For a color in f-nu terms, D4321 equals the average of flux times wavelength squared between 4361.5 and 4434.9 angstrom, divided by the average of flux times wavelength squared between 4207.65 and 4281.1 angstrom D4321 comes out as 1.0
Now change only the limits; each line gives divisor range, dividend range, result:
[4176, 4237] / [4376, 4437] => 1.05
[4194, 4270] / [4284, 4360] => 0.95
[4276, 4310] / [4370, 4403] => 1.03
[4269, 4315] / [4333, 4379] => 1.01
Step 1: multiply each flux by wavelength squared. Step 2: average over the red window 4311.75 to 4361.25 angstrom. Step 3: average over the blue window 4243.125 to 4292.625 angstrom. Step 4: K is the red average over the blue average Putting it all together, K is 0.9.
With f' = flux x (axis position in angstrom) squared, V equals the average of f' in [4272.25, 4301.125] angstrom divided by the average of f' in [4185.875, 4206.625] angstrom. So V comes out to 1.02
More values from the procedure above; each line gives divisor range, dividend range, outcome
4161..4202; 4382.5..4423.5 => 1.06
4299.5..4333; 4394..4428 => 1.12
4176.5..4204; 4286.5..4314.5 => 0.98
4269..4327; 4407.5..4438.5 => 1.07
